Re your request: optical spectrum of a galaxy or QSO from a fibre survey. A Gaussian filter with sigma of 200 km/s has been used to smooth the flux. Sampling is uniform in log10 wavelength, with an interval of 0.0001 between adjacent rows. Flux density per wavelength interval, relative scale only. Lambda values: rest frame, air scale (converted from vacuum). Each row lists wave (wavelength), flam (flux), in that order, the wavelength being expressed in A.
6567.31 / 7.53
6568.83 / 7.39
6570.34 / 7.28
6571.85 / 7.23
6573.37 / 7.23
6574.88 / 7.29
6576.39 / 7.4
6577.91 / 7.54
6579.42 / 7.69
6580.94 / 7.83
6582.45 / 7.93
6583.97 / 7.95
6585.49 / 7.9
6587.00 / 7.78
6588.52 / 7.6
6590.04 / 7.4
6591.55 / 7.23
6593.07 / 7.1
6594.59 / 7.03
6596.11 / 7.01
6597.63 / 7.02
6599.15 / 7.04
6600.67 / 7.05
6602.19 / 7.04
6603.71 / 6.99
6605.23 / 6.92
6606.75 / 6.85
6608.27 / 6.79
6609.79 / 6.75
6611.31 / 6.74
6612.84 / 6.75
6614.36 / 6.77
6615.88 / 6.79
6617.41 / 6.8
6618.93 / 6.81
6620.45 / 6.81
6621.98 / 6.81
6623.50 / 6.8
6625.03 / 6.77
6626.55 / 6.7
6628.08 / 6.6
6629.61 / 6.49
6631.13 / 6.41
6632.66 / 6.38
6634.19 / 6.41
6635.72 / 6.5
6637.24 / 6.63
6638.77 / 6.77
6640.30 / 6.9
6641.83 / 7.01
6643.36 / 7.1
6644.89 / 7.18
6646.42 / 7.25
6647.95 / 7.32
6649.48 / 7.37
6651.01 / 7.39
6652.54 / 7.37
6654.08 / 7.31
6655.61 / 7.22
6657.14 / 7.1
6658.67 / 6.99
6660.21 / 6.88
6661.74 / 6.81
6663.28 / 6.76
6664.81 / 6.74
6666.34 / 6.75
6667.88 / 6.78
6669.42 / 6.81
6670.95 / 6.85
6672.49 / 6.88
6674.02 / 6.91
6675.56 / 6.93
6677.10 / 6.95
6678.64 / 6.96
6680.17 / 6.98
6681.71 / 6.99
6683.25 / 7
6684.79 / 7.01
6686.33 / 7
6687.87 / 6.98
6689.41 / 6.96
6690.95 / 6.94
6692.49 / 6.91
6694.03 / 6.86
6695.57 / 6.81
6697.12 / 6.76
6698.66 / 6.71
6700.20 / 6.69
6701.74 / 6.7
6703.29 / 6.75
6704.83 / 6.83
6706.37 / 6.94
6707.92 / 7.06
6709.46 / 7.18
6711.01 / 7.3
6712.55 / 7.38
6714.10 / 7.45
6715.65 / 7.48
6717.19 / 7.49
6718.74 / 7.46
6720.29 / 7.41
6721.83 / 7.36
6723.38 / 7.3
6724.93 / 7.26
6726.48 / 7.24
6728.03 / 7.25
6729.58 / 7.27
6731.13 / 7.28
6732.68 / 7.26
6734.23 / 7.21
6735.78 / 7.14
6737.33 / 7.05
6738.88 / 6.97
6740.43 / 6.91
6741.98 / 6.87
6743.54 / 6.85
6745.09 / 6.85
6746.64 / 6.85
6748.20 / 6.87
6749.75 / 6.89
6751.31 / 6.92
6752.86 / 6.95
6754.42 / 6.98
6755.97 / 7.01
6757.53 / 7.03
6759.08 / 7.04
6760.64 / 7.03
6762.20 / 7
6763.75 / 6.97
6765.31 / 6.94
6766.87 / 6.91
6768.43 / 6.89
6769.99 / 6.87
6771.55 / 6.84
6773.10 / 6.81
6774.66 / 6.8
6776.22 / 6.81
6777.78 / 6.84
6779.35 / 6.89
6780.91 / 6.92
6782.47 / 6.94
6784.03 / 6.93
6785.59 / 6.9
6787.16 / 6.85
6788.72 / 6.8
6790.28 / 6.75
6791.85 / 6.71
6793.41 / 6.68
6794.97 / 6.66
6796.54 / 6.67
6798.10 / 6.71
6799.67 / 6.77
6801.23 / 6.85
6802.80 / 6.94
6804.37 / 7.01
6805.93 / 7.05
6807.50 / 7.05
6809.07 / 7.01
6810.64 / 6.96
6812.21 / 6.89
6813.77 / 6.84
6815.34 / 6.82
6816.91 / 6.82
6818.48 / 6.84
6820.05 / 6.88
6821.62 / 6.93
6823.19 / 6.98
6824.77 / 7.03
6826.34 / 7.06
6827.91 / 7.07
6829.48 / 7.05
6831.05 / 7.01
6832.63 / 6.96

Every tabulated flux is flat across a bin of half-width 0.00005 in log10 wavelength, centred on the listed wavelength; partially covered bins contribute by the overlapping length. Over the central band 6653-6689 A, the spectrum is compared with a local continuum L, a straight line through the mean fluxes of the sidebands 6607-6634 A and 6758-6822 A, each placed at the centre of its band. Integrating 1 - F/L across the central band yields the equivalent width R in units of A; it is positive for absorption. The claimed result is -1.0 A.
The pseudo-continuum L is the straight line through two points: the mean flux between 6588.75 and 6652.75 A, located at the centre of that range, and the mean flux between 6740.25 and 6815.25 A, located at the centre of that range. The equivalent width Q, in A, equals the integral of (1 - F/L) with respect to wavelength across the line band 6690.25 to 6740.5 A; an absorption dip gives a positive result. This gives -1.61 A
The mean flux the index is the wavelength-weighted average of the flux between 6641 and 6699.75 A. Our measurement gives 6.99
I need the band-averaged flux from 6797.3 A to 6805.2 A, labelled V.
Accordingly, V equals 6.86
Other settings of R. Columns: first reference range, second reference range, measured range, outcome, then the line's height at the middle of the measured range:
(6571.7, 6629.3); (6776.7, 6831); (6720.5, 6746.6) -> -0.6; 6.97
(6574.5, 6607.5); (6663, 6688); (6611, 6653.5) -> 1.7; 7.13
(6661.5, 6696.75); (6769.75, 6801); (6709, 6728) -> -1.4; 6.86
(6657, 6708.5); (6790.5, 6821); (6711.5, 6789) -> -2.1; 6.86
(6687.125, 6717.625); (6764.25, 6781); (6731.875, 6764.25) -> -0.3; 6.91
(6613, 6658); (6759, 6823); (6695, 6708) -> 0.2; 6.88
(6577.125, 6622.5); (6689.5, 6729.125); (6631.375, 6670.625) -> 1.0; 7.13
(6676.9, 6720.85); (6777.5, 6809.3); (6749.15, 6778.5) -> -0.1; 6.91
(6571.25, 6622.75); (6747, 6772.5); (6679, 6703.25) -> 0.5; 7.04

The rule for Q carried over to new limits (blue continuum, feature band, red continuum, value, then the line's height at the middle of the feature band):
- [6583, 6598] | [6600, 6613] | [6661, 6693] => 0.8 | 7.32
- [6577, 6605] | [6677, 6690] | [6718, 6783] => 0.3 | 7.17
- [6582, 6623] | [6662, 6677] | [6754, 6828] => 0.4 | 7.02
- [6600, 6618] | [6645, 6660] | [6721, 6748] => -0.6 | 6.94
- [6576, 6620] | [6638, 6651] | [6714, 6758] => 0.1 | 7.17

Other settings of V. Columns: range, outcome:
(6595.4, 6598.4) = 7.01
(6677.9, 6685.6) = 6.99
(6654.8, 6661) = 7.05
